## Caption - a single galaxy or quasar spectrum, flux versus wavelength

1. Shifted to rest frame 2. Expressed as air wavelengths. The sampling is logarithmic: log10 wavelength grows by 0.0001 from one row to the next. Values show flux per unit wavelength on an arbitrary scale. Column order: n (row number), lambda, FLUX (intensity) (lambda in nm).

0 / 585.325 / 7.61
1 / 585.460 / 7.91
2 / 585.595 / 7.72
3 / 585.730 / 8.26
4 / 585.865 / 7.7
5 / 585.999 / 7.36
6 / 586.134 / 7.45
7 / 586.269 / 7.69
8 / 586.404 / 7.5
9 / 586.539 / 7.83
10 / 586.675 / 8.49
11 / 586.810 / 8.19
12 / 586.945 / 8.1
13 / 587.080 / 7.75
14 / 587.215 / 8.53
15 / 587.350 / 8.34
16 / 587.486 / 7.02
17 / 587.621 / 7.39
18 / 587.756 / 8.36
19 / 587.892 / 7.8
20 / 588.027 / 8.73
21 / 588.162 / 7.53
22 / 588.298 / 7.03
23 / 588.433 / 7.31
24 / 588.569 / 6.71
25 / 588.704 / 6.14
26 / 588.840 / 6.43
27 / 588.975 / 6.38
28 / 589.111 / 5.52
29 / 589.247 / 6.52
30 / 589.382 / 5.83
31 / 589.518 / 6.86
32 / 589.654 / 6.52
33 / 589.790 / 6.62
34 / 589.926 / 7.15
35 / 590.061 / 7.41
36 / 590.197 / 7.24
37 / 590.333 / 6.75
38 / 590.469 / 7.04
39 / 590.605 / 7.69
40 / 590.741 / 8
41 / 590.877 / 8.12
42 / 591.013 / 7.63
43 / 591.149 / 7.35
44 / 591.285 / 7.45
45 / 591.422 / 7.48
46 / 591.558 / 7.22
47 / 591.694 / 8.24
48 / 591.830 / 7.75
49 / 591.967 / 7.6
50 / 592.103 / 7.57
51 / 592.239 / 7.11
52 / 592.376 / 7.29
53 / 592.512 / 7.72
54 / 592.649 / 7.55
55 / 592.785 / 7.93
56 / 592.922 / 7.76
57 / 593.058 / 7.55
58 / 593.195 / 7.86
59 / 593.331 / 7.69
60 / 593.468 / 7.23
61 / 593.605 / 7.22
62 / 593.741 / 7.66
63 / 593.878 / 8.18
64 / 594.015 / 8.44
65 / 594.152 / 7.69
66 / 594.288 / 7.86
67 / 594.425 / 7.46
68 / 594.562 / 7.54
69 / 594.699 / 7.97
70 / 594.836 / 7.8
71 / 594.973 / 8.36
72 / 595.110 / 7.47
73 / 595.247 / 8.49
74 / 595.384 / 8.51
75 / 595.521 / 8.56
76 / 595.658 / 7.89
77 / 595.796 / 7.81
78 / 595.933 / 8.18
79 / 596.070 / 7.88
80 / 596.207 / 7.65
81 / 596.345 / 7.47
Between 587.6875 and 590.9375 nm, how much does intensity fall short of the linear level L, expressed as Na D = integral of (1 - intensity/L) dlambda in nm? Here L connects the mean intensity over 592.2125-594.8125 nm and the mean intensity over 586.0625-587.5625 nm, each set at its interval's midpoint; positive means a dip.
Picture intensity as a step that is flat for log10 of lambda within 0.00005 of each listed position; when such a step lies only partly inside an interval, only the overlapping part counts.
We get 0.31 nm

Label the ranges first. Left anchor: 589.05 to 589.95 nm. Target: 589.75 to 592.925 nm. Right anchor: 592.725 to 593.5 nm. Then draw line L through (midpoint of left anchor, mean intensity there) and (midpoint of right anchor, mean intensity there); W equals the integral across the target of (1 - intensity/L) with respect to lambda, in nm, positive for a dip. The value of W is -0.199 nm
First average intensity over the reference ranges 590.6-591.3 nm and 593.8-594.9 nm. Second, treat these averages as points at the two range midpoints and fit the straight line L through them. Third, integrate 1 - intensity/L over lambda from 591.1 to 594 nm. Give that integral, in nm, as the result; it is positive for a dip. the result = 0.07 nm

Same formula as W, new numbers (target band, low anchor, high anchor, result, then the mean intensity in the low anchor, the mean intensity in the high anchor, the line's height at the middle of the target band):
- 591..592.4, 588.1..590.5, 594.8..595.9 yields -0.05 nm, 6.71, 8.12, 7.27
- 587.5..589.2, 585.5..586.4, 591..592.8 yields 0.12 nm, 7.69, 7.55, 7.64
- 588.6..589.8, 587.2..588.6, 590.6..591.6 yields 0.21 nm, 7.7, 7.62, 7.67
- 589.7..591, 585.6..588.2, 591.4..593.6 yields 0.06 nm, 7.9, 7.59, 7.71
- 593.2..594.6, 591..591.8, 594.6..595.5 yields 0.04 nm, 7.57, 8.11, 7.94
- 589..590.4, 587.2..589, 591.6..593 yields 0.16 nm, 7.4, 7.64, 7.49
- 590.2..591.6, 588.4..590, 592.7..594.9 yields -0.10 nm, 6.49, 7.74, 6.95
